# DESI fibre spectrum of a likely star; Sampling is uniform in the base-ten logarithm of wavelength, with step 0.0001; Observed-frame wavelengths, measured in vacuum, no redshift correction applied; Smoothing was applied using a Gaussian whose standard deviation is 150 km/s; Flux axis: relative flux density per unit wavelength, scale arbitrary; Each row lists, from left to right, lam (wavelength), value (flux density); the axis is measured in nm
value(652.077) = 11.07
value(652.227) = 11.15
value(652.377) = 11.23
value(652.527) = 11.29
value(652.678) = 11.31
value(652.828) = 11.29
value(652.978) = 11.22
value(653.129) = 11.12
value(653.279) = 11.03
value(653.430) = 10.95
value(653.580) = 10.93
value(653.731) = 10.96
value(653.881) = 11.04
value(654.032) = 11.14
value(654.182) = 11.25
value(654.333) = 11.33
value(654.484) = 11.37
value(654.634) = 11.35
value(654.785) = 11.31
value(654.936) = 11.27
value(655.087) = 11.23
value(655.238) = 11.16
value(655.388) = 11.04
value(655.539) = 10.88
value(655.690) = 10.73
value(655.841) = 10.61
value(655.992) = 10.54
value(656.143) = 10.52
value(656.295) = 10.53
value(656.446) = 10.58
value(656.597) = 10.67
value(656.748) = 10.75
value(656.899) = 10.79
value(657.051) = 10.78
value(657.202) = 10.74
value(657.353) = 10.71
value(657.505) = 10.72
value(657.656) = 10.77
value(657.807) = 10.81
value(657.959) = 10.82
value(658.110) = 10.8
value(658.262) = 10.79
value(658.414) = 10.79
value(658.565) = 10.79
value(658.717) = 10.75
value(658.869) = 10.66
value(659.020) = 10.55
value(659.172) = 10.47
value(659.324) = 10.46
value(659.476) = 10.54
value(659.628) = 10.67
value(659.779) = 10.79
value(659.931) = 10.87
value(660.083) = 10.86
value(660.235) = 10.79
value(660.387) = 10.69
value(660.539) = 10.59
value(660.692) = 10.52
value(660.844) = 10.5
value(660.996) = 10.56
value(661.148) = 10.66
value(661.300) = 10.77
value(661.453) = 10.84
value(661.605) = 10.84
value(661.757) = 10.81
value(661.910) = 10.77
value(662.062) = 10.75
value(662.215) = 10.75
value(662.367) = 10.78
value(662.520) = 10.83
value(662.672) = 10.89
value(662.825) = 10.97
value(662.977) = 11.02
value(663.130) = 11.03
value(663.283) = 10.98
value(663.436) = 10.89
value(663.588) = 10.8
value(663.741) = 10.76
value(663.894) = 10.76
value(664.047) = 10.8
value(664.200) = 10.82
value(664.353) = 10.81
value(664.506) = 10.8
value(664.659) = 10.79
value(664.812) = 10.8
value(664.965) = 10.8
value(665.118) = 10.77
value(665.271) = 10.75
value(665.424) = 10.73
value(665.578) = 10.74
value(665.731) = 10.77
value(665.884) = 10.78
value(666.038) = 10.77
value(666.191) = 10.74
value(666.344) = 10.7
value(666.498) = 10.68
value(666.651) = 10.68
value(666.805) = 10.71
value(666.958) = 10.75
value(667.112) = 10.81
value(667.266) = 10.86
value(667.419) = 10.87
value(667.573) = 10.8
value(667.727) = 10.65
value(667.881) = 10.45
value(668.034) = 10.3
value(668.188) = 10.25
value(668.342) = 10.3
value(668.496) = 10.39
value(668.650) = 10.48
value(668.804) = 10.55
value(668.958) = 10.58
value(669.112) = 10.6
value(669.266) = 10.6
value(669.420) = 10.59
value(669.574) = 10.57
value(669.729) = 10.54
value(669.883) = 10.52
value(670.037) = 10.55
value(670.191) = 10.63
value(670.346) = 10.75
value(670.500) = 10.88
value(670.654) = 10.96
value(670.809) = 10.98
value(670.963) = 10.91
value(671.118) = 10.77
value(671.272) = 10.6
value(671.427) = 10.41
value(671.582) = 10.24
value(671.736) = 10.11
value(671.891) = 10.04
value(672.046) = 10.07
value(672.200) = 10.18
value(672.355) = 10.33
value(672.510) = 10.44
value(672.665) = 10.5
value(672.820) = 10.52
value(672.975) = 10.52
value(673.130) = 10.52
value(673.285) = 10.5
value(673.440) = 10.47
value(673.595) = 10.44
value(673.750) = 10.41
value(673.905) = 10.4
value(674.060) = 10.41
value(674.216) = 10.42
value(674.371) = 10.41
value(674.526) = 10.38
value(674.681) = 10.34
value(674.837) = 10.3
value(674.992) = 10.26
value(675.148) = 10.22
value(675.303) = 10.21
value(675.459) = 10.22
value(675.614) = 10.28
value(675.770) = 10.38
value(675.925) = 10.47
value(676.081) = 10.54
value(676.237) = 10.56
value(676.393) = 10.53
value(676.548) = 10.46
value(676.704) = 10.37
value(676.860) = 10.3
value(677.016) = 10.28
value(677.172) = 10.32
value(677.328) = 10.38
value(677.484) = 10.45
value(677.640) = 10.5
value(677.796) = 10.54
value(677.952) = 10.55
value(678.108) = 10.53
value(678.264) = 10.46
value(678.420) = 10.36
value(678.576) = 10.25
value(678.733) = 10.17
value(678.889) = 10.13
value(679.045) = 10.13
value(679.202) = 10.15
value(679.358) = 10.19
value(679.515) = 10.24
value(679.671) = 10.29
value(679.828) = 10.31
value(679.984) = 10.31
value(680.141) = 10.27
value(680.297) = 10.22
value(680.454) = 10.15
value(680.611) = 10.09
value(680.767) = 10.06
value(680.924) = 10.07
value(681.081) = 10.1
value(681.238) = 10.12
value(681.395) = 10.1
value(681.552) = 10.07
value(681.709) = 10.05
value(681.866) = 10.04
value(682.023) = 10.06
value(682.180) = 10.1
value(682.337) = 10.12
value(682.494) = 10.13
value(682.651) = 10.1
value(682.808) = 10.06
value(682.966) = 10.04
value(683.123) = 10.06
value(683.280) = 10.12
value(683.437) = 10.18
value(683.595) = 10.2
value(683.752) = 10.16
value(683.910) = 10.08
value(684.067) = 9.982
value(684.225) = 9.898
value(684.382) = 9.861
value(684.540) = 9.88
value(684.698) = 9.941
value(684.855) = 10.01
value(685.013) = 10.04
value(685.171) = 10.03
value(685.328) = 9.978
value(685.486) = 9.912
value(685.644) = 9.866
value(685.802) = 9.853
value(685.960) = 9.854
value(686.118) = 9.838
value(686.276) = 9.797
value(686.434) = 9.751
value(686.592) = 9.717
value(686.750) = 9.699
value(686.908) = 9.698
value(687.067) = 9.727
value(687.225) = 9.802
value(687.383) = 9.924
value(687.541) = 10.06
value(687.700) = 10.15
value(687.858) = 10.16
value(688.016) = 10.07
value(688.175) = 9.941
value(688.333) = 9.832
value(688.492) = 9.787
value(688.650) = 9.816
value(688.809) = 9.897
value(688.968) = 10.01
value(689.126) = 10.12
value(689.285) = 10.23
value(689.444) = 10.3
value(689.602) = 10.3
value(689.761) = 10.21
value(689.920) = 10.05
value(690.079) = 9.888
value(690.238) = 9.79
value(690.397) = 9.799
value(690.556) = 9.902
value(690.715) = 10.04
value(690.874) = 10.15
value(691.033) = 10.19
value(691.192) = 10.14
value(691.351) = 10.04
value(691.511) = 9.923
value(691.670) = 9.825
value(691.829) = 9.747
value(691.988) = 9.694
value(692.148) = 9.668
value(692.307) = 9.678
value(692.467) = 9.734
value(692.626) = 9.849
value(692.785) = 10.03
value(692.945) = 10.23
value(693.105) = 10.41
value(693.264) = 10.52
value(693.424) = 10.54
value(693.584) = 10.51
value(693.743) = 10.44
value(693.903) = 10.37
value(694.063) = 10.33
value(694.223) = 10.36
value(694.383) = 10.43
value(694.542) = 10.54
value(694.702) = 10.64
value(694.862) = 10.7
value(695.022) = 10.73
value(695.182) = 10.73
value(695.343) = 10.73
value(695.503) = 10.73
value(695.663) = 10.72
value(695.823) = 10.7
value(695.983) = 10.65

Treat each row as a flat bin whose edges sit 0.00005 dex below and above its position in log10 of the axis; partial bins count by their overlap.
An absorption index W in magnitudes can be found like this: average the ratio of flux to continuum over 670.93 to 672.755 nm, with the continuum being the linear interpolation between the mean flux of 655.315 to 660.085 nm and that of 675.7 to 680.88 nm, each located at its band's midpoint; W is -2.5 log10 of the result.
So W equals 0.01 mag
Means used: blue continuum 10.7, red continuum 10.3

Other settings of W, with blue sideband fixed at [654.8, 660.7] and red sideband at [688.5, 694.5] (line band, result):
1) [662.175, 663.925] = -0.023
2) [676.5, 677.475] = 0.003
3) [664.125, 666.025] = -0.017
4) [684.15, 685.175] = 0.030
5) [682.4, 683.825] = 0.014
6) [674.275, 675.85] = 0.011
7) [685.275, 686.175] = 0.035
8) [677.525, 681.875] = 0.009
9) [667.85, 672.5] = 0.000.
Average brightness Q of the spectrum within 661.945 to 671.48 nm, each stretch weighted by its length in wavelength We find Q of 10.7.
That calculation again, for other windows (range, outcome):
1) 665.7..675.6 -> 10.5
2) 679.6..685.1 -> 10.1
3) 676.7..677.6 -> 10.3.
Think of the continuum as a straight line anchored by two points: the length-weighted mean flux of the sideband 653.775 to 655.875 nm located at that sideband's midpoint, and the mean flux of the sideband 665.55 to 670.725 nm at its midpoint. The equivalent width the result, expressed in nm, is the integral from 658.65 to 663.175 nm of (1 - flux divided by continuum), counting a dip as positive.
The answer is 0.07 nm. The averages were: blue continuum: 11.1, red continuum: 10.6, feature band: 10.7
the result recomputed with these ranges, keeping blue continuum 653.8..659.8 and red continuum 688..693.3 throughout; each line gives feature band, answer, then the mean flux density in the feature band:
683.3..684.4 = 0.01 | 10.1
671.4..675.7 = 0.03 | 10.3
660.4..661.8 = 0.01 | 10.7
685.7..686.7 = 0.03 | 9.8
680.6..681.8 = 0.02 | 10.1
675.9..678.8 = -0.03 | 10.4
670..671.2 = -0.04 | 10.8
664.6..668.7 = -0.03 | 10.7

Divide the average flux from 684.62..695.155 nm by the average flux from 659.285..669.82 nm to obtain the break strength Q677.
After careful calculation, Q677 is 0.94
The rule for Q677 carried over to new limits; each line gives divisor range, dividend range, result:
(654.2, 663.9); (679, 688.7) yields 0.93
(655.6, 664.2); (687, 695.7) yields 0.95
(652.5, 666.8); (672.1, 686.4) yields 0.94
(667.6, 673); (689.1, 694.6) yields 0.96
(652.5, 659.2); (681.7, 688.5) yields 0.91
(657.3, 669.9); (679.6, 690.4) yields 0.94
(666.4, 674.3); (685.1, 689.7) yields 0.94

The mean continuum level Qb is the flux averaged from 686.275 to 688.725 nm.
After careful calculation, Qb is 9.87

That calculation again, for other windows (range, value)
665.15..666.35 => 10.8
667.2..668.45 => 10.6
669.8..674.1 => 10.5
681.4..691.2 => 9.99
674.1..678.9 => 10.4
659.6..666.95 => 10.8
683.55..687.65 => 9.9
